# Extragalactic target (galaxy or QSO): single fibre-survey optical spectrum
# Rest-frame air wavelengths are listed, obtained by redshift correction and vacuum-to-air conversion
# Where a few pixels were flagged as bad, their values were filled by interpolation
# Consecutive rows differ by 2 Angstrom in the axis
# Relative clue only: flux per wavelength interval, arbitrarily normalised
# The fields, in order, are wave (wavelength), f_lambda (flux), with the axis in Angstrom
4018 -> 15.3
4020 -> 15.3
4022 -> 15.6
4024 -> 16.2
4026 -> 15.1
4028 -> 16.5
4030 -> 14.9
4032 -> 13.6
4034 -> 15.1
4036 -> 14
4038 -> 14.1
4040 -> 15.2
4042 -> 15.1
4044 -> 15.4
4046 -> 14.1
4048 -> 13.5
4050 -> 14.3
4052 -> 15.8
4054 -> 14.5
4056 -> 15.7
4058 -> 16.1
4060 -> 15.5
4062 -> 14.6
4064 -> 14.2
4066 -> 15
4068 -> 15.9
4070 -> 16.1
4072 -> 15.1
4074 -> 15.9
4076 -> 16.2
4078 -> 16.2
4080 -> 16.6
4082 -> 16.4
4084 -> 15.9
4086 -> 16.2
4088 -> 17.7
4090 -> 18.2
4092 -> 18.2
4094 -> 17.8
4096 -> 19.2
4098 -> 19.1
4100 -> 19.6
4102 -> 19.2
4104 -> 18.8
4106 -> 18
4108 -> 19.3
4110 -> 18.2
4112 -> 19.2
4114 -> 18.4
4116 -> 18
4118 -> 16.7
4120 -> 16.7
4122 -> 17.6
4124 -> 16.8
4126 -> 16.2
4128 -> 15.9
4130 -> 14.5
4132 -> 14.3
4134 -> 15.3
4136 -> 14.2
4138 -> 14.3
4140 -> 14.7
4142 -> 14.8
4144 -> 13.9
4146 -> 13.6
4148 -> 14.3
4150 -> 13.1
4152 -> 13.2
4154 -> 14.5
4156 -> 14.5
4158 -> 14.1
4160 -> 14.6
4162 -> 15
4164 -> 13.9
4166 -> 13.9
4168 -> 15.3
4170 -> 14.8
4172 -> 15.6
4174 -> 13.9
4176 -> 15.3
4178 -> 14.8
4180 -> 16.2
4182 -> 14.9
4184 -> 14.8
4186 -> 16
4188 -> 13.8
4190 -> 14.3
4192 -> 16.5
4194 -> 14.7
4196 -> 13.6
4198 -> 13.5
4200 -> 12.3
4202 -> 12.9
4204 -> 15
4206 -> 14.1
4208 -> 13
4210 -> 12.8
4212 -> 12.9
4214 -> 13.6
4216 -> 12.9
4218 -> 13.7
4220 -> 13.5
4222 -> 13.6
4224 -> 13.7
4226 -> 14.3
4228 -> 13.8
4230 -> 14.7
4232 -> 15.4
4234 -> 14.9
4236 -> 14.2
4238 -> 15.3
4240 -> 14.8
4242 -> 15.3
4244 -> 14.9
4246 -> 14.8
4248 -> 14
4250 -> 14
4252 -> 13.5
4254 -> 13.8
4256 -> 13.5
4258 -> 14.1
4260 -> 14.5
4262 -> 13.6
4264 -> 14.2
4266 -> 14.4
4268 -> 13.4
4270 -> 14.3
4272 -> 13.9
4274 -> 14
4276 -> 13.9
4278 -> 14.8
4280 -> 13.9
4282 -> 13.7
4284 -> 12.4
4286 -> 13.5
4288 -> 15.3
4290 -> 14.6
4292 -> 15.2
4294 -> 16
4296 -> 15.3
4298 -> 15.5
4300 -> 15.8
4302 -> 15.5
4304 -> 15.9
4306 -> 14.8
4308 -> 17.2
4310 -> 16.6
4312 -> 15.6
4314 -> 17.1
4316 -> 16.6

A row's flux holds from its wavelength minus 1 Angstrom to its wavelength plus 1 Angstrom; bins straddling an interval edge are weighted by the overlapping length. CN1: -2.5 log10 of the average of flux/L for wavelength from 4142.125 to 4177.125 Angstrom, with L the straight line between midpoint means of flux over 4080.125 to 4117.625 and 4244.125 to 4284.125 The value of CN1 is 0.16 mag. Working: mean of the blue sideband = 18.1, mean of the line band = 14.3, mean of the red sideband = 14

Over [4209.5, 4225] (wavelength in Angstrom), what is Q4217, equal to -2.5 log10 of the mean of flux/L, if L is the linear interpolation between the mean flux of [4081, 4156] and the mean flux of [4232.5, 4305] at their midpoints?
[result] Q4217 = 0.14 mag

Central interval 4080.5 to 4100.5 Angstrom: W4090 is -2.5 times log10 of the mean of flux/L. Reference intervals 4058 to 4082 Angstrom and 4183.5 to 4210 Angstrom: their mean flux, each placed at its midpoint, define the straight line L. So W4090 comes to -0.16 mag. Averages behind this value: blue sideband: 15.6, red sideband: 14.1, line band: 17.8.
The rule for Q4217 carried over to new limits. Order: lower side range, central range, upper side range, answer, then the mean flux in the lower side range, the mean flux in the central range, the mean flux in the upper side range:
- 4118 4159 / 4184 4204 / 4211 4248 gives 0.018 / 14.9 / 14.2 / 14.2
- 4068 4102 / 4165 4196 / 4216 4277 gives 0.033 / 17.2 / 14.9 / 14.2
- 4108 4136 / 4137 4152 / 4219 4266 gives 0.162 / 16.8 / 14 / 14.3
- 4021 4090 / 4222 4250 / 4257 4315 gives 0.027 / 15.4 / 14.6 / 14.8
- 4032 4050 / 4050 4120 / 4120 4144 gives -0.139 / 14.5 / 16.9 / 15.3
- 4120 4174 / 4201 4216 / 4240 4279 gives 0.078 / 14.7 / 13.4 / 14.2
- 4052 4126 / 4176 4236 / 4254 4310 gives 0.100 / 17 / 14.2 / 14.6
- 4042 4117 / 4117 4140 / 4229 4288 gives 0.026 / 16.7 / 15.6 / 14.2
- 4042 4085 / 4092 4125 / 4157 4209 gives -0.212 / 15.4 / 18.3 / 14.5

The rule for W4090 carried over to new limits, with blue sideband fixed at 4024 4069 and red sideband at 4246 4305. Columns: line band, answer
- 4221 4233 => 0.02 mag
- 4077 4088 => -0.11 mag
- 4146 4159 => 0.06 mag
